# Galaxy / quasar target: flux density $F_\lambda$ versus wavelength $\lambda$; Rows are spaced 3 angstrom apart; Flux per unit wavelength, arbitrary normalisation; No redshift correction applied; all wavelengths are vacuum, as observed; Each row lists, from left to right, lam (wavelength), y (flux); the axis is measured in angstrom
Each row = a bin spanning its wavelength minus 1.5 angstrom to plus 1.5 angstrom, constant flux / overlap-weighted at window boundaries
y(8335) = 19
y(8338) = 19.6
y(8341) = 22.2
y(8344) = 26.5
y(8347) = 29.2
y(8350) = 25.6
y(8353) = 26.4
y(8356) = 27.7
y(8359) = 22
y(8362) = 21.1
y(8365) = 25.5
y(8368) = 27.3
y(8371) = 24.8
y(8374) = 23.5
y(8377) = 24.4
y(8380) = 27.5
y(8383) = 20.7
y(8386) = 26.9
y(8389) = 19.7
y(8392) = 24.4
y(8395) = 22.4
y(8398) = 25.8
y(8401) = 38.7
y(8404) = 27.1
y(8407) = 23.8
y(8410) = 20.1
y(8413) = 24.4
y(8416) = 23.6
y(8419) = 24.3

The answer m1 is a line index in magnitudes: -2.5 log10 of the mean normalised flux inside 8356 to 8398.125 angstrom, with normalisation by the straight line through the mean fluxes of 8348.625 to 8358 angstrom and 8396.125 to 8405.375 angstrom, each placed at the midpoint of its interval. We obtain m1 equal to 0.17 mag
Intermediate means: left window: 26.3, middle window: 24.1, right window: 30.2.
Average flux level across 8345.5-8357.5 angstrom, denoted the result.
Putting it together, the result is 27.2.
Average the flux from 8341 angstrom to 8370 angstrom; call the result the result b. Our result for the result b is 25.5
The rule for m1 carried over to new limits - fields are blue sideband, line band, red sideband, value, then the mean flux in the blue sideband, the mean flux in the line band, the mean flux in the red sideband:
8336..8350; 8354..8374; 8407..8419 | -0.03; 24.3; 24.7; 23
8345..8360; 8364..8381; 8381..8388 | -0.03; 26.3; 25.4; 23.8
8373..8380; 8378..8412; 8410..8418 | -0.05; 24.7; 25.2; 23.3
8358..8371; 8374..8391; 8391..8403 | 0.10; 24.1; 23.8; 27.9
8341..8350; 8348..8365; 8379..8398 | 0.04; 26.5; 24.8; 23.7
